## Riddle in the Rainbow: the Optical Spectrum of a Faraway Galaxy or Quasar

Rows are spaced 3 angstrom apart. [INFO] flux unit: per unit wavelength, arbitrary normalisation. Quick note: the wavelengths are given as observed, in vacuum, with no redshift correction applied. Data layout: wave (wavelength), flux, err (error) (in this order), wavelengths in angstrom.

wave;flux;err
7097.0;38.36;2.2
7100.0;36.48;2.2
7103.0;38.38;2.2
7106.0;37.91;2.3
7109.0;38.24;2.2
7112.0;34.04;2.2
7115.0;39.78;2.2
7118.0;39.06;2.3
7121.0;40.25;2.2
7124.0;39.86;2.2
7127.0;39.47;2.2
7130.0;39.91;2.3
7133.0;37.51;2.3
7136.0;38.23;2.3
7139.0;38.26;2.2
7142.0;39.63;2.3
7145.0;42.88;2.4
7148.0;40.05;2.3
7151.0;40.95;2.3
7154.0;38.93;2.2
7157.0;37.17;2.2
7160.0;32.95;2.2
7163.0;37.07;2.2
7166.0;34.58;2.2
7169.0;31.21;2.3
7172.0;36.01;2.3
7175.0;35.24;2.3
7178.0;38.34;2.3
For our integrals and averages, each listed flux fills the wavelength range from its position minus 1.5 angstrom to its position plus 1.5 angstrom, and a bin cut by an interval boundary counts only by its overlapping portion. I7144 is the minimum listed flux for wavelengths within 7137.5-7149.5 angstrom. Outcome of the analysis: 38.26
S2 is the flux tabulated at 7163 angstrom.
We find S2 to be 37.07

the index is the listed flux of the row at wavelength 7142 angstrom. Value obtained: 39.63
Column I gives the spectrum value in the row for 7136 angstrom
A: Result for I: 38.23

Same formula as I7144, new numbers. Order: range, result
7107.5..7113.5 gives 34.04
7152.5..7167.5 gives 32.95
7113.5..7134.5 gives 37.51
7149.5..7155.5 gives 38.93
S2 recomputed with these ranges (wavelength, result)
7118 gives 39.06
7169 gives 31.21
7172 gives 36.01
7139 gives 38.26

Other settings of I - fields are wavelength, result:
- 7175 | 35.24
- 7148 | 40.05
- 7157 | 37.17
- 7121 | 40.25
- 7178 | 38.34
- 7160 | 32.95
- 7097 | 38.36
